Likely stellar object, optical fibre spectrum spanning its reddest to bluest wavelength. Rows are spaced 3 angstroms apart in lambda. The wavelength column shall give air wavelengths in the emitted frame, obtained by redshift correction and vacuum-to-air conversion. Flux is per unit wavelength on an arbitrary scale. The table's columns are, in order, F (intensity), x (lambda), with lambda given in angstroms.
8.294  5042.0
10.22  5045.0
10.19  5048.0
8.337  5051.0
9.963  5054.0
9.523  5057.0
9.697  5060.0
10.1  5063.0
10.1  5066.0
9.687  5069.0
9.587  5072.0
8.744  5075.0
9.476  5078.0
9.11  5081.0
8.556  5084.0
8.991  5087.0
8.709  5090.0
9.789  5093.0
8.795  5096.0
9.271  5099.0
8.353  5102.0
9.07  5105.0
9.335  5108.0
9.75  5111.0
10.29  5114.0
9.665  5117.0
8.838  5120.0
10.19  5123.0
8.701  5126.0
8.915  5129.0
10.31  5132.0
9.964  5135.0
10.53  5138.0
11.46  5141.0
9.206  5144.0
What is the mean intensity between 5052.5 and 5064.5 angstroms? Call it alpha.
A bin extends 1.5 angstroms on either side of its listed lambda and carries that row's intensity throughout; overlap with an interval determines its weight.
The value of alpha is 9.82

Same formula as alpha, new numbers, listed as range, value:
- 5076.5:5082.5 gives 9.29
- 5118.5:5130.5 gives 9.16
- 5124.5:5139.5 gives 9.68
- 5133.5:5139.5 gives 10.2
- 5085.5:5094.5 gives 9.16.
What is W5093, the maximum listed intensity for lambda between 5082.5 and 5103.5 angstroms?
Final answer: 9.789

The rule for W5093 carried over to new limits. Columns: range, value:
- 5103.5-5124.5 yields 10.29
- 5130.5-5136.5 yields 10.31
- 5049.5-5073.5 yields 10.1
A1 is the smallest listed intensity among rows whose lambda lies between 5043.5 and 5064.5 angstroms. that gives 8.337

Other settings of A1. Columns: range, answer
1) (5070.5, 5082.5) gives 8.744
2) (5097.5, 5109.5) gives 8.353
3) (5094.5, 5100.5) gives 8.795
